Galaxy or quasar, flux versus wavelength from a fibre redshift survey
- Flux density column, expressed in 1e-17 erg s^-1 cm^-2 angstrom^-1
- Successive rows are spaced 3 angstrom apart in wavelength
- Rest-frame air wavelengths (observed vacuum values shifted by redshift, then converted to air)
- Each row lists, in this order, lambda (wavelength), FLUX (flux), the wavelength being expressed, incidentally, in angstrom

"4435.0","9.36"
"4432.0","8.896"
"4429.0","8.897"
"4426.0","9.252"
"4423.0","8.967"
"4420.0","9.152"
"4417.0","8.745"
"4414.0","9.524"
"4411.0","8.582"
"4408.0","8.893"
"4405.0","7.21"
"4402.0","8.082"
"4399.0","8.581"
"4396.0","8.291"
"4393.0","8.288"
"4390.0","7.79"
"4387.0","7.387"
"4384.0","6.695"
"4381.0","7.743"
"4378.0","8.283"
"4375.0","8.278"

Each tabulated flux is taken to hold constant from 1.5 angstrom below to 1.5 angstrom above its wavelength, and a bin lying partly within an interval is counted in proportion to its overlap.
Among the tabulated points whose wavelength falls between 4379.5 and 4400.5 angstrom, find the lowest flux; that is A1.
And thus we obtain 6.695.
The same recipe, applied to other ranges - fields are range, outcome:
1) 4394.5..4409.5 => 7.21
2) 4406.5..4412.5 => 8.582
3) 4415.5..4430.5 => 8.745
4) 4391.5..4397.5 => 8.288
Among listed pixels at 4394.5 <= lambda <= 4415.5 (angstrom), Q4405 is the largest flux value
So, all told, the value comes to 9.524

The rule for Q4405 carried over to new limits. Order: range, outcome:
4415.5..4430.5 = 9.252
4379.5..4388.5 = 7.743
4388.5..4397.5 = 8.291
